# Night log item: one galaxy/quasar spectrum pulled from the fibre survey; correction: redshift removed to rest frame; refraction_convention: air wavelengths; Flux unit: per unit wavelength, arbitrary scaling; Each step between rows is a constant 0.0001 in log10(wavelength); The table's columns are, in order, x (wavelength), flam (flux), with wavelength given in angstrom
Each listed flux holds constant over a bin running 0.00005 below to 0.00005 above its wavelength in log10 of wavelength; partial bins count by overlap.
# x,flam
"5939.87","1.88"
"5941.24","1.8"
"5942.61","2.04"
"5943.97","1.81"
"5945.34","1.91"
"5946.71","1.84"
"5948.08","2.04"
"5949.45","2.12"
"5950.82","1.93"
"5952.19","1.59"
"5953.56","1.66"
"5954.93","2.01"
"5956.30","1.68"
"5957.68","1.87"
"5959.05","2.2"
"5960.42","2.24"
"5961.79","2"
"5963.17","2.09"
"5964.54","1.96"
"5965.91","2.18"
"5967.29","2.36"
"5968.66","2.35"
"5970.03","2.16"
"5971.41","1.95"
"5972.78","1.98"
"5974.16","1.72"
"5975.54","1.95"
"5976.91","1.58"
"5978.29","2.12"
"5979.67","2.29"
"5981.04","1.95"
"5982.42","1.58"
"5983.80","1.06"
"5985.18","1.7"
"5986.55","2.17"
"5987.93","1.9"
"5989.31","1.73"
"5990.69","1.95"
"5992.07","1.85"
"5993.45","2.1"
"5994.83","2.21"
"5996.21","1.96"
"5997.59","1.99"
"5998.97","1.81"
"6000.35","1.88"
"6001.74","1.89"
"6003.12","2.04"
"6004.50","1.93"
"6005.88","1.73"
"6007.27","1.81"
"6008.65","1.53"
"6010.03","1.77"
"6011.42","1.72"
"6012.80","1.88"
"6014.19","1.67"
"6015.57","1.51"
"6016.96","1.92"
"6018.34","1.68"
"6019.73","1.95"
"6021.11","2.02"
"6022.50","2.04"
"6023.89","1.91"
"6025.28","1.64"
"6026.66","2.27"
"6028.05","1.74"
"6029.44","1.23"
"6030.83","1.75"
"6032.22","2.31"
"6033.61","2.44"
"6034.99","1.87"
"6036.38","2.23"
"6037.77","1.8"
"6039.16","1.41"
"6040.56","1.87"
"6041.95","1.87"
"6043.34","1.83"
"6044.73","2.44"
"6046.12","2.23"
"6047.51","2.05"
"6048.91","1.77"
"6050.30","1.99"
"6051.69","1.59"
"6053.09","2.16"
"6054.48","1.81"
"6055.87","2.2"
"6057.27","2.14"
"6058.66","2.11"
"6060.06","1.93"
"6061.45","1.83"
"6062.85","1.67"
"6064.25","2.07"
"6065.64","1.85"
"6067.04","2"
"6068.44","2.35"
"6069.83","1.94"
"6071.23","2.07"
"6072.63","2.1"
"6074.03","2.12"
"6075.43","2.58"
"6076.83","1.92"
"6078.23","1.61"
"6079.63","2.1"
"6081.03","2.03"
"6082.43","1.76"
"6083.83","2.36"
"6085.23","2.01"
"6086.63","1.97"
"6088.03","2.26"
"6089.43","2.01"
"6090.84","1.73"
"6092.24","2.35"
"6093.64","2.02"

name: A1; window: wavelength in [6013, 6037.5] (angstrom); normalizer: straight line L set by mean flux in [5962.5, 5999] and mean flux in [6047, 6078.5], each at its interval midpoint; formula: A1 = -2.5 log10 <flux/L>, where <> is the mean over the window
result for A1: 0.05 mag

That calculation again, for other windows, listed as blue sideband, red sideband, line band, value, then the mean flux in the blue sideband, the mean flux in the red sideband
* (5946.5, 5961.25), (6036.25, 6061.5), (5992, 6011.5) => 0.03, 1.93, 1.96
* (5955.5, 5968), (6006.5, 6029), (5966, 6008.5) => 0.01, 2.06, 1.81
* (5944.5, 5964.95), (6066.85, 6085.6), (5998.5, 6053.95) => 0.08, 1.94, 2.07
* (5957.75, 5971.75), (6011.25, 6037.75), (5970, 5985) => 0.14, 2.14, 1.88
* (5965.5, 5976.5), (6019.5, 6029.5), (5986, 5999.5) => 0.01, 2.07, 1.88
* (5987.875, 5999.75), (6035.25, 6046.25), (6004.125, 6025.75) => 0.09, 1.95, 1.94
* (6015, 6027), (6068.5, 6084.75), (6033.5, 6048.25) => -0.02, 1.87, 2.06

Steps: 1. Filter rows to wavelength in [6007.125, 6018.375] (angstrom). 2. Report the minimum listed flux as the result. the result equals 1.51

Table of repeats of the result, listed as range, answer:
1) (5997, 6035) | 1.23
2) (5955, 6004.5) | 1.06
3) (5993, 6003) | 1.81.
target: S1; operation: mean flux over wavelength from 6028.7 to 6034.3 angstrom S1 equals 1.93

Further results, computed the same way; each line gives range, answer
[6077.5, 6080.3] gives 1.85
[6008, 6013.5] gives 1.73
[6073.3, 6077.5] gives 2.21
